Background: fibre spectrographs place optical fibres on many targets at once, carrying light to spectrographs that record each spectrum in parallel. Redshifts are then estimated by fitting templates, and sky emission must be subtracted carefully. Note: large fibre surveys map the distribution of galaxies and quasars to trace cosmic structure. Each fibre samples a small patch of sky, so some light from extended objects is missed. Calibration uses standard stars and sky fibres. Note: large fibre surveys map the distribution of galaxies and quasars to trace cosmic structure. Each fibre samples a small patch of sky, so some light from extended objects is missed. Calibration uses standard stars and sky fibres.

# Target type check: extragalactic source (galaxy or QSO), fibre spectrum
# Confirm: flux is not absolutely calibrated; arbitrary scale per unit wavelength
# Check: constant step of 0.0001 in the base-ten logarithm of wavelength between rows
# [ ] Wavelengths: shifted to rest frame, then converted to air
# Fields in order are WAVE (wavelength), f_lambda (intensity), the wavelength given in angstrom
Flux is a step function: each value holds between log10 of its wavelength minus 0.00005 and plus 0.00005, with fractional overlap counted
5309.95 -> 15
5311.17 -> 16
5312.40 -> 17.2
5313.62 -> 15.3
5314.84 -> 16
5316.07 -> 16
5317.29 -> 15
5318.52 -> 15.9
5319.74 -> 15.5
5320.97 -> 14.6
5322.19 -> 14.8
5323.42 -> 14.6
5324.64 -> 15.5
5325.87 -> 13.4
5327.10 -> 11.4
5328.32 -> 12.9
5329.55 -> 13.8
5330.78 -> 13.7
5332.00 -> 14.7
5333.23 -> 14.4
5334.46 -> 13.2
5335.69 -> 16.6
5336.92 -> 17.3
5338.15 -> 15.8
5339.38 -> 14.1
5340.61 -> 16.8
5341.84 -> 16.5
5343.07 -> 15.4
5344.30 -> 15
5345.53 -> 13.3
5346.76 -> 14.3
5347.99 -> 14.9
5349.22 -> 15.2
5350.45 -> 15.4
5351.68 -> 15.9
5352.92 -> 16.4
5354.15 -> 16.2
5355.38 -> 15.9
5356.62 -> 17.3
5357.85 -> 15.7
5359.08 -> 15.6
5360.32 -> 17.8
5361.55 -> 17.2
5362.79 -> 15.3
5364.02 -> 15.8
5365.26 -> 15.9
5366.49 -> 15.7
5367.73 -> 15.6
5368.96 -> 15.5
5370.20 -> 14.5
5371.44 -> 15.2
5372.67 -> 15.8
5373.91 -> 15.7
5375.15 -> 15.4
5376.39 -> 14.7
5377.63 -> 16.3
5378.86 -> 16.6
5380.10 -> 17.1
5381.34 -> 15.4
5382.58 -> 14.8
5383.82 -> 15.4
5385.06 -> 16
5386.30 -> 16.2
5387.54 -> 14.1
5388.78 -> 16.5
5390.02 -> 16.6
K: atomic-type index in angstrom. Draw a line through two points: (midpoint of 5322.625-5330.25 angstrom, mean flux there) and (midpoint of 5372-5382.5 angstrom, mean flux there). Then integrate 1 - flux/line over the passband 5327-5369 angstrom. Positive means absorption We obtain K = -2.4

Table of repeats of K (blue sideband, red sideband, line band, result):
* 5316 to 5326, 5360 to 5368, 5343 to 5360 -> 0.4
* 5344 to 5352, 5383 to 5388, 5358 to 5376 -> -0.8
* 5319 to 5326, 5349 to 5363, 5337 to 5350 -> 0.4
